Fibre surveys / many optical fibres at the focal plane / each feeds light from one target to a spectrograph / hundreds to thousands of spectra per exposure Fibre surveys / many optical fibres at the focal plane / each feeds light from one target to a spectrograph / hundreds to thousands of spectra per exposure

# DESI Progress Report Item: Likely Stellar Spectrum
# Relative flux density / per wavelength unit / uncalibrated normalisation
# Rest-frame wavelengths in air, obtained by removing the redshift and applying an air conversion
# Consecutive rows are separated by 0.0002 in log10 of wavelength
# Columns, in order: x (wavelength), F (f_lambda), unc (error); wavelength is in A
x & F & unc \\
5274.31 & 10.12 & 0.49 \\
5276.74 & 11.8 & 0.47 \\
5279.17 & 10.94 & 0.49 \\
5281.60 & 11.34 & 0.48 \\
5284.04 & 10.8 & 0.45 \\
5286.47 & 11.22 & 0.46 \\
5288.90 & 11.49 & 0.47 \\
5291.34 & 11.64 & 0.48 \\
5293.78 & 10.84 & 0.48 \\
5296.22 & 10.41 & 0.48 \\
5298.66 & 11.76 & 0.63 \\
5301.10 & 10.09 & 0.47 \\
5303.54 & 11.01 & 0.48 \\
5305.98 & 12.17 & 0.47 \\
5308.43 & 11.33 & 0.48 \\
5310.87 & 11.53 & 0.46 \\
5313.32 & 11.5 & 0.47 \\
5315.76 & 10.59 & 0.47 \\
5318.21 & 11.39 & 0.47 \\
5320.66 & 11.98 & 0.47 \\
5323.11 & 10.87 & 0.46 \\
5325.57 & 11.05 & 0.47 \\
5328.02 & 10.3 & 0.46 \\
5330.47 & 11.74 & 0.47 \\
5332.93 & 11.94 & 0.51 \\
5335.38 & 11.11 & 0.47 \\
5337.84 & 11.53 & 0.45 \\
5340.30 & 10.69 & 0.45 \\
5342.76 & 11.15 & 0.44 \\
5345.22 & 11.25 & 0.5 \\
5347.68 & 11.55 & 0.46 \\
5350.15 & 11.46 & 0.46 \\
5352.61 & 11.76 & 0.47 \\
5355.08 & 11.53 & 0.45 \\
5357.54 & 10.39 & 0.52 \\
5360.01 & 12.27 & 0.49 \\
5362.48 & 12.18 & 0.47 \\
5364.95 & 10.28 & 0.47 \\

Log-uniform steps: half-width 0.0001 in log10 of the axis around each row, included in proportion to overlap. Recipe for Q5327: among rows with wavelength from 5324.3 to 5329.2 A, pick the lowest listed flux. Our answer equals 10.3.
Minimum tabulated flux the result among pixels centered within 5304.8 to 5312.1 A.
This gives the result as 11.33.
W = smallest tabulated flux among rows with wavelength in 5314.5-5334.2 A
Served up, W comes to 10.3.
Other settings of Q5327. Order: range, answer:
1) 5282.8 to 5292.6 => 10.8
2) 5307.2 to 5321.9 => 10.59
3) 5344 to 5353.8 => 11.25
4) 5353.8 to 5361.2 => 10.39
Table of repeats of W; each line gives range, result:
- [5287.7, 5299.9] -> 10.41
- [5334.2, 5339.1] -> 11.11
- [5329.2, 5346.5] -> 10.69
